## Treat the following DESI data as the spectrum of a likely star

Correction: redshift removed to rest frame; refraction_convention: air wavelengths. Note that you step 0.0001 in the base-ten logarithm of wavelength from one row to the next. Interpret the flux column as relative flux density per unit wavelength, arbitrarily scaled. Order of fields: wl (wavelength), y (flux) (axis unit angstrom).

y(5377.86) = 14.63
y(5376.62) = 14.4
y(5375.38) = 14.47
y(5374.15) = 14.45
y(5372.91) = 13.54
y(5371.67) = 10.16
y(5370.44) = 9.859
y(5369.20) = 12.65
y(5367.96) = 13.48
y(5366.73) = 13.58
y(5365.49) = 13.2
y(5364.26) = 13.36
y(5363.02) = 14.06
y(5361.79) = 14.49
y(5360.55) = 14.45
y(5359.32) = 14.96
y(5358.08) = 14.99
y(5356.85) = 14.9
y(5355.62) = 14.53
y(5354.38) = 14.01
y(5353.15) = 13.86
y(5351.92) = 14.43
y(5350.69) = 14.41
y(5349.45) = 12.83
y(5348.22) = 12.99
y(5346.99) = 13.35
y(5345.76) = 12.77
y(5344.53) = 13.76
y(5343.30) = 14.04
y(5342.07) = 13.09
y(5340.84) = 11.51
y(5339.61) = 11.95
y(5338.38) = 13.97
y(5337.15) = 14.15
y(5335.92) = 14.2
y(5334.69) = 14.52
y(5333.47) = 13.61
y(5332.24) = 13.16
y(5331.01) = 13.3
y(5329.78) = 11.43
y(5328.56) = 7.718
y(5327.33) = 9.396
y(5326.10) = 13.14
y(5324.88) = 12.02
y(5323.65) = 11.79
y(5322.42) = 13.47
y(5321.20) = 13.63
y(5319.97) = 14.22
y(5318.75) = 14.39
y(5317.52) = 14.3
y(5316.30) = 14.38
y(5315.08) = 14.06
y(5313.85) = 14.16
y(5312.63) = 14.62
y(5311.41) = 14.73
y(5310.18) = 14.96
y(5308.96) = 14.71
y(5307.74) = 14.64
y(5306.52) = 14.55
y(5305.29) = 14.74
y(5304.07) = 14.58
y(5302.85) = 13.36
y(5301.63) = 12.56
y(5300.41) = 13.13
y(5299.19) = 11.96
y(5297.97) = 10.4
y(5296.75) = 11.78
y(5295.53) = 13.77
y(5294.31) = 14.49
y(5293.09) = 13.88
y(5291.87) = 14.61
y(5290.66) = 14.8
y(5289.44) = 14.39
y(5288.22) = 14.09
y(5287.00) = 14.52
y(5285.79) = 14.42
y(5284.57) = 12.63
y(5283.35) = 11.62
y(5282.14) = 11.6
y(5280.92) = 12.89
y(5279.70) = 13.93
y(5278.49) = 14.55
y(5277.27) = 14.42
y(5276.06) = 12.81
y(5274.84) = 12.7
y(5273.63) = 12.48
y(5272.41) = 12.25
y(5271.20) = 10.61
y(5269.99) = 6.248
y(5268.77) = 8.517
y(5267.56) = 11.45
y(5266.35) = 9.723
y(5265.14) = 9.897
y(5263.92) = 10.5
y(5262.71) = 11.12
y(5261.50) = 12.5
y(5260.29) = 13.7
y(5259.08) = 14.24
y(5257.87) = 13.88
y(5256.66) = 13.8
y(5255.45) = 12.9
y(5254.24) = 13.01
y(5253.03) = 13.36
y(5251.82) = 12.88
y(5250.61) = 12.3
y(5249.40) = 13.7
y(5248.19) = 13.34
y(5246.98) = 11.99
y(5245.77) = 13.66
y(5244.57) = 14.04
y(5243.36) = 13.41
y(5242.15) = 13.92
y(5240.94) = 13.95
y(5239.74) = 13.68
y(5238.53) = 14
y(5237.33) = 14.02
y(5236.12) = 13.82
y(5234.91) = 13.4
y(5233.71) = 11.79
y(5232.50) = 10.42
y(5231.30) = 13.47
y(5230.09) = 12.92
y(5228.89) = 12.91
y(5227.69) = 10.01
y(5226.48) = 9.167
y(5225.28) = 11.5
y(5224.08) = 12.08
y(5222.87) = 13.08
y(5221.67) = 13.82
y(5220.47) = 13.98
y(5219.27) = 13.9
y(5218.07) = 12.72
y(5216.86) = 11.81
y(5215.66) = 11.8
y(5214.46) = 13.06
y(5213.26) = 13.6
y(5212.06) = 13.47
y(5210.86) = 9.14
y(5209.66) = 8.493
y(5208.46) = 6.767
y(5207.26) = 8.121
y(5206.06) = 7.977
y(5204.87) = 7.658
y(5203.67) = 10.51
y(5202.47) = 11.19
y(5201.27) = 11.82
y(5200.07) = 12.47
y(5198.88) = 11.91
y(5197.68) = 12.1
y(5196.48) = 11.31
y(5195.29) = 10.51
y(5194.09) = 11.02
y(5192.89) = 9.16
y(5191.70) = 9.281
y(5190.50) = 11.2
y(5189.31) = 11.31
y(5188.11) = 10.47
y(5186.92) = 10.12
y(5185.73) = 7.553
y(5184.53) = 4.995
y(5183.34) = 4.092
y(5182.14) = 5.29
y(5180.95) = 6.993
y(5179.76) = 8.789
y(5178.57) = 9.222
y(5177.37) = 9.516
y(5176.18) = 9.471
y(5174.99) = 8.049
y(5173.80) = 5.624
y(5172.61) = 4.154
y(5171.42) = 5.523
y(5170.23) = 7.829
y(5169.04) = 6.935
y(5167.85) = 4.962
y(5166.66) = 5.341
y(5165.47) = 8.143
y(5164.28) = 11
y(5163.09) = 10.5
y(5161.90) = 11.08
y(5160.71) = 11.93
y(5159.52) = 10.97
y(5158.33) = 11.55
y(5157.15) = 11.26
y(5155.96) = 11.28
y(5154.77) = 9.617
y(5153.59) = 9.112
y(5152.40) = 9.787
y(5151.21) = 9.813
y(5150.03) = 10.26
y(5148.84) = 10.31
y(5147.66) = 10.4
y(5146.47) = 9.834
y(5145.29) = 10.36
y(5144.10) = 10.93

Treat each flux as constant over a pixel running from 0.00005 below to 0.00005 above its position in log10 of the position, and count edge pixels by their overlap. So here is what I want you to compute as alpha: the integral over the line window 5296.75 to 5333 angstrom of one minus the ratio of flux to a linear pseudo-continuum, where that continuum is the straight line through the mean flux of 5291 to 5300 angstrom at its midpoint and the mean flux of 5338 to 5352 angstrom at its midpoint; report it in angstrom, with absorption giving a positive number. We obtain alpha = -0.3 angstrom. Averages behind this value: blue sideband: 13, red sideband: 13.2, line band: 13.2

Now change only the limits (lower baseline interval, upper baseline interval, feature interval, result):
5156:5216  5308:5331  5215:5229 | -2.5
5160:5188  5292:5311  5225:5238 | -2.2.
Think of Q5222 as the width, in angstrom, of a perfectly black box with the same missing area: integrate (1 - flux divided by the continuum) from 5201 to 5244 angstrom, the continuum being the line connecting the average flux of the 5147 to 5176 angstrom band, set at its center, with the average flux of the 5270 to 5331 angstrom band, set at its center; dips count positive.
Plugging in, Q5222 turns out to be -4.0 angstrom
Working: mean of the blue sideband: 8.98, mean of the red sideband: 13.2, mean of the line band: 11.9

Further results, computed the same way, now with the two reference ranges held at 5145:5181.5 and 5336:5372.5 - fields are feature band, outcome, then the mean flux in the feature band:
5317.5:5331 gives 0.5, 12.3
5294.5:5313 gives -2.0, 13.6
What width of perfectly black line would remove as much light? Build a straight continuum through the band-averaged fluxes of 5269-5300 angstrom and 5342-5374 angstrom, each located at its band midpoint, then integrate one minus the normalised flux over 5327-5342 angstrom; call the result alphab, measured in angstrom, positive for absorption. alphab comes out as 0.93 angstrom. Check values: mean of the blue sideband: 12.8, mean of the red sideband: 13.5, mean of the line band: 12.5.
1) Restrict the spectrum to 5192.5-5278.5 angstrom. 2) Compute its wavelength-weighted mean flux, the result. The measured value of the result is 12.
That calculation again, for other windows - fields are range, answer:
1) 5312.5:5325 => 13.8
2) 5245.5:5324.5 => 13.1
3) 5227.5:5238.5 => 12.7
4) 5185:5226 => 11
